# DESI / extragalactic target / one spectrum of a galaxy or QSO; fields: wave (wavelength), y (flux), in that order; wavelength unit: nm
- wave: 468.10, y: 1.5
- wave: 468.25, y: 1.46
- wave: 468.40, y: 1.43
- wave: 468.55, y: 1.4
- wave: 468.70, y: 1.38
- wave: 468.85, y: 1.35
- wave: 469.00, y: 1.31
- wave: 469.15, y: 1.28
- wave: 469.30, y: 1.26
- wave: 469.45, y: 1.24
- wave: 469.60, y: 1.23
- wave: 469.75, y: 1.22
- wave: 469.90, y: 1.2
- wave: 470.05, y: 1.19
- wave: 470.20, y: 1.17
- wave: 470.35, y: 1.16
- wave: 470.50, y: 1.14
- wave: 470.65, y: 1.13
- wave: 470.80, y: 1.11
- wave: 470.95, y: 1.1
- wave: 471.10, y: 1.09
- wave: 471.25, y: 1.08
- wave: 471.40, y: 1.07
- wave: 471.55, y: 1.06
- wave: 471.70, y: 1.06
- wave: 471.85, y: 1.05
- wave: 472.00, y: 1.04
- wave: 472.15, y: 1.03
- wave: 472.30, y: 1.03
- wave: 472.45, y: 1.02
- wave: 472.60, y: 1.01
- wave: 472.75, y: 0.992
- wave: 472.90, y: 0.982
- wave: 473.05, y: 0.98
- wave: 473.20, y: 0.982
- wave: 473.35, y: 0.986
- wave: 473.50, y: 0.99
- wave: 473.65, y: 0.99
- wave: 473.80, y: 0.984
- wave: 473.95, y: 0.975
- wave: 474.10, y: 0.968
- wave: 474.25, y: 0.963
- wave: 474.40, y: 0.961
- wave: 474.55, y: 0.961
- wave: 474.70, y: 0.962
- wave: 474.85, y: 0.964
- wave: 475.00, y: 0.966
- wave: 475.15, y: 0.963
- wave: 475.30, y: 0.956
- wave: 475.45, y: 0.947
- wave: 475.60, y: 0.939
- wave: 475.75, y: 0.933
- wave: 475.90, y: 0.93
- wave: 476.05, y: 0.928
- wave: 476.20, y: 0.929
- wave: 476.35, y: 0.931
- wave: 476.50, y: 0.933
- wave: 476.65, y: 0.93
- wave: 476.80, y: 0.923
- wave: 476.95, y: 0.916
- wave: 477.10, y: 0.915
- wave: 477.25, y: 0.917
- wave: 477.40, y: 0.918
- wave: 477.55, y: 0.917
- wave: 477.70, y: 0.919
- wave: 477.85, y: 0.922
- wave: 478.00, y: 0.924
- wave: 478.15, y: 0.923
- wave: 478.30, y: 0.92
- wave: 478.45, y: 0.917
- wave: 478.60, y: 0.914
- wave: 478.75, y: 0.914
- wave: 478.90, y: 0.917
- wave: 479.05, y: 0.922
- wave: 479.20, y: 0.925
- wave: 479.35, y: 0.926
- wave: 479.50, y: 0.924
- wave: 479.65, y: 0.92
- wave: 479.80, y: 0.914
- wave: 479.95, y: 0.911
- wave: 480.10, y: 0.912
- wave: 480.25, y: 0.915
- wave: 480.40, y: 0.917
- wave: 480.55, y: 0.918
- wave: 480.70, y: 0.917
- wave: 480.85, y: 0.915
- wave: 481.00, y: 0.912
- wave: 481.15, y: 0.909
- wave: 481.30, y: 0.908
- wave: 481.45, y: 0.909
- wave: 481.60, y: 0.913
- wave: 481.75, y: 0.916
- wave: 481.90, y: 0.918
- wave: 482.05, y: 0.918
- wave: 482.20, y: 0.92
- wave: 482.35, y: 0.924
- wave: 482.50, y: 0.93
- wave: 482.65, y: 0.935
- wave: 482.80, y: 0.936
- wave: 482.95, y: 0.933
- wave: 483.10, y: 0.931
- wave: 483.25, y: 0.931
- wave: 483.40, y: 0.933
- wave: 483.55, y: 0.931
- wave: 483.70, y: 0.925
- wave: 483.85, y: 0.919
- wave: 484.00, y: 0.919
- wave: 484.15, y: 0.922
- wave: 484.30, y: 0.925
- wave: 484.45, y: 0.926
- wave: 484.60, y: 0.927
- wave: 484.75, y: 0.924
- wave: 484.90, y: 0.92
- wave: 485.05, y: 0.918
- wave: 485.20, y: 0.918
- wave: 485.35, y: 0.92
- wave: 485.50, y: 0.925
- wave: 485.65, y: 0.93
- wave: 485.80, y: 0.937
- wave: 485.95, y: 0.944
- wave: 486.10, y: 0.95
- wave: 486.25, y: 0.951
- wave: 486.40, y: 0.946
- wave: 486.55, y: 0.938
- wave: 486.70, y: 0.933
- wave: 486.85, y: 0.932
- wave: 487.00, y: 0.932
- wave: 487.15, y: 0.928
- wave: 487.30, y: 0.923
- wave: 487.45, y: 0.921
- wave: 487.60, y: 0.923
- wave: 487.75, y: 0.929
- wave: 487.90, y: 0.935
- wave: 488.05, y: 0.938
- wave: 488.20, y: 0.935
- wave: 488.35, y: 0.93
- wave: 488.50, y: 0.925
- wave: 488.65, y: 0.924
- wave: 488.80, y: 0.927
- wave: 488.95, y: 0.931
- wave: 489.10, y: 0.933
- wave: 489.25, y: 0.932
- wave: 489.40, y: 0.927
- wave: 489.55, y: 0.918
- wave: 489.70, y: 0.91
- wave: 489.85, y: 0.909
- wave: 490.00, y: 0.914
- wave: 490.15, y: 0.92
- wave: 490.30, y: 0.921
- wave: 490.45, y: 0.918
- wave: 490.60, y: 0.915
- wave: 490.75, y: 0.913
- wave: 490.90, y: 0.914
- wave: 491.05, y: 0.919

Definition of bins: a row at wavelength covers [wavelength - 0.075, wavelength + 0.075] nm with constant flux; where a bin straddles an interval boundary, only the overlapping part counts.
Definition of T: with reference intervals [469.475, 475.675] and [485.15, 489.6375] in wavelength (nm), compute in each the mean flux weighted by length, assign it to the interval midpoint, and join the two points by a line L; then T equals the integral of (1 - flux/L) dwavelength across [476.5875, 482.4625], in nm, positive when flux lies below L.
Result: 0.42 nm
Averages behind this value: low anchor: 1.04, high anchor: 0.931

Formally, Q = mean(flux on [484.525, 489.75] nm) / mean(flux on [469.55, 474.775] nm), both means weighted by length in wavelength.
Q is 0.88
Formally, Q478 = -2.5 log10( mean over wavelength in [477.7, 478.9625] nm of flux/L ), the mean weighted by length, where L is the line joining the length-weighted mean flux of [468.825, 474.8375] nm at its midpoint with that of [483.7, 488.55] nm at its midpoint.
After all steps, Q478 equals 0.10 mag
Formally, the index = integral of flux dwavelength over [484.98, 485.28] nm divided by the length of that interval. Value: 0.918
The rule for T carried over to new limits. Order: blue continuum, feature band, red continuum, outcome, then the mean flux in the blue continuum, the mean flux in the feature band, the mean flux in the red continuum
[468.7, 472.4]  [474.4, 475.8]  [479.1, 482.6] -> 0.13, 1.15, 0.955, 0.917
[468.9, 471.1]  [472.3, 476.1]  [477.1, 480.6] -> 0.33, 1.19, 0.971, 0.918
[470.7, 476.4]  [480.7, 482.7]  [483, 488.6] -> 0.07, 0.996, 0.917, 0.93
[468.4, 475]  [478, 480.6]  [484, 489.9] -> 0.24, 1.1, 0.918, 0.929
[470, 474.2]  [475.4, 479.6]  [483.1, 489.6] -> 0.33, 1.05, 0.924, 0.929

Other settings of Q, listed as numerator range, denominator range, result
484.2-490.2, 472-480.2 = 0.98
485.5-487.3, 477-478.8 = 1.02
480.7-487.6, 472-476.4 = 0.95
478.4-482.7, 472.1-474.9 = 0.93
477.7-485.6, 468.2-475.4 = 0.84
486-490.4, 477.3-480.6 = 1.01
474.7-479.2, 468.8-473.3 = 0.83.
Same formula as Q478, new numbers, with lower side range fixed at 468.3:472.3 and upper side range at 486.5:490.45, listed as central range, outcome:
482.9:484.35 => 0.08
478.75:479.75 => 0.15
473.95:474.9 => 0.17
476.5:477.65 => 0.18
